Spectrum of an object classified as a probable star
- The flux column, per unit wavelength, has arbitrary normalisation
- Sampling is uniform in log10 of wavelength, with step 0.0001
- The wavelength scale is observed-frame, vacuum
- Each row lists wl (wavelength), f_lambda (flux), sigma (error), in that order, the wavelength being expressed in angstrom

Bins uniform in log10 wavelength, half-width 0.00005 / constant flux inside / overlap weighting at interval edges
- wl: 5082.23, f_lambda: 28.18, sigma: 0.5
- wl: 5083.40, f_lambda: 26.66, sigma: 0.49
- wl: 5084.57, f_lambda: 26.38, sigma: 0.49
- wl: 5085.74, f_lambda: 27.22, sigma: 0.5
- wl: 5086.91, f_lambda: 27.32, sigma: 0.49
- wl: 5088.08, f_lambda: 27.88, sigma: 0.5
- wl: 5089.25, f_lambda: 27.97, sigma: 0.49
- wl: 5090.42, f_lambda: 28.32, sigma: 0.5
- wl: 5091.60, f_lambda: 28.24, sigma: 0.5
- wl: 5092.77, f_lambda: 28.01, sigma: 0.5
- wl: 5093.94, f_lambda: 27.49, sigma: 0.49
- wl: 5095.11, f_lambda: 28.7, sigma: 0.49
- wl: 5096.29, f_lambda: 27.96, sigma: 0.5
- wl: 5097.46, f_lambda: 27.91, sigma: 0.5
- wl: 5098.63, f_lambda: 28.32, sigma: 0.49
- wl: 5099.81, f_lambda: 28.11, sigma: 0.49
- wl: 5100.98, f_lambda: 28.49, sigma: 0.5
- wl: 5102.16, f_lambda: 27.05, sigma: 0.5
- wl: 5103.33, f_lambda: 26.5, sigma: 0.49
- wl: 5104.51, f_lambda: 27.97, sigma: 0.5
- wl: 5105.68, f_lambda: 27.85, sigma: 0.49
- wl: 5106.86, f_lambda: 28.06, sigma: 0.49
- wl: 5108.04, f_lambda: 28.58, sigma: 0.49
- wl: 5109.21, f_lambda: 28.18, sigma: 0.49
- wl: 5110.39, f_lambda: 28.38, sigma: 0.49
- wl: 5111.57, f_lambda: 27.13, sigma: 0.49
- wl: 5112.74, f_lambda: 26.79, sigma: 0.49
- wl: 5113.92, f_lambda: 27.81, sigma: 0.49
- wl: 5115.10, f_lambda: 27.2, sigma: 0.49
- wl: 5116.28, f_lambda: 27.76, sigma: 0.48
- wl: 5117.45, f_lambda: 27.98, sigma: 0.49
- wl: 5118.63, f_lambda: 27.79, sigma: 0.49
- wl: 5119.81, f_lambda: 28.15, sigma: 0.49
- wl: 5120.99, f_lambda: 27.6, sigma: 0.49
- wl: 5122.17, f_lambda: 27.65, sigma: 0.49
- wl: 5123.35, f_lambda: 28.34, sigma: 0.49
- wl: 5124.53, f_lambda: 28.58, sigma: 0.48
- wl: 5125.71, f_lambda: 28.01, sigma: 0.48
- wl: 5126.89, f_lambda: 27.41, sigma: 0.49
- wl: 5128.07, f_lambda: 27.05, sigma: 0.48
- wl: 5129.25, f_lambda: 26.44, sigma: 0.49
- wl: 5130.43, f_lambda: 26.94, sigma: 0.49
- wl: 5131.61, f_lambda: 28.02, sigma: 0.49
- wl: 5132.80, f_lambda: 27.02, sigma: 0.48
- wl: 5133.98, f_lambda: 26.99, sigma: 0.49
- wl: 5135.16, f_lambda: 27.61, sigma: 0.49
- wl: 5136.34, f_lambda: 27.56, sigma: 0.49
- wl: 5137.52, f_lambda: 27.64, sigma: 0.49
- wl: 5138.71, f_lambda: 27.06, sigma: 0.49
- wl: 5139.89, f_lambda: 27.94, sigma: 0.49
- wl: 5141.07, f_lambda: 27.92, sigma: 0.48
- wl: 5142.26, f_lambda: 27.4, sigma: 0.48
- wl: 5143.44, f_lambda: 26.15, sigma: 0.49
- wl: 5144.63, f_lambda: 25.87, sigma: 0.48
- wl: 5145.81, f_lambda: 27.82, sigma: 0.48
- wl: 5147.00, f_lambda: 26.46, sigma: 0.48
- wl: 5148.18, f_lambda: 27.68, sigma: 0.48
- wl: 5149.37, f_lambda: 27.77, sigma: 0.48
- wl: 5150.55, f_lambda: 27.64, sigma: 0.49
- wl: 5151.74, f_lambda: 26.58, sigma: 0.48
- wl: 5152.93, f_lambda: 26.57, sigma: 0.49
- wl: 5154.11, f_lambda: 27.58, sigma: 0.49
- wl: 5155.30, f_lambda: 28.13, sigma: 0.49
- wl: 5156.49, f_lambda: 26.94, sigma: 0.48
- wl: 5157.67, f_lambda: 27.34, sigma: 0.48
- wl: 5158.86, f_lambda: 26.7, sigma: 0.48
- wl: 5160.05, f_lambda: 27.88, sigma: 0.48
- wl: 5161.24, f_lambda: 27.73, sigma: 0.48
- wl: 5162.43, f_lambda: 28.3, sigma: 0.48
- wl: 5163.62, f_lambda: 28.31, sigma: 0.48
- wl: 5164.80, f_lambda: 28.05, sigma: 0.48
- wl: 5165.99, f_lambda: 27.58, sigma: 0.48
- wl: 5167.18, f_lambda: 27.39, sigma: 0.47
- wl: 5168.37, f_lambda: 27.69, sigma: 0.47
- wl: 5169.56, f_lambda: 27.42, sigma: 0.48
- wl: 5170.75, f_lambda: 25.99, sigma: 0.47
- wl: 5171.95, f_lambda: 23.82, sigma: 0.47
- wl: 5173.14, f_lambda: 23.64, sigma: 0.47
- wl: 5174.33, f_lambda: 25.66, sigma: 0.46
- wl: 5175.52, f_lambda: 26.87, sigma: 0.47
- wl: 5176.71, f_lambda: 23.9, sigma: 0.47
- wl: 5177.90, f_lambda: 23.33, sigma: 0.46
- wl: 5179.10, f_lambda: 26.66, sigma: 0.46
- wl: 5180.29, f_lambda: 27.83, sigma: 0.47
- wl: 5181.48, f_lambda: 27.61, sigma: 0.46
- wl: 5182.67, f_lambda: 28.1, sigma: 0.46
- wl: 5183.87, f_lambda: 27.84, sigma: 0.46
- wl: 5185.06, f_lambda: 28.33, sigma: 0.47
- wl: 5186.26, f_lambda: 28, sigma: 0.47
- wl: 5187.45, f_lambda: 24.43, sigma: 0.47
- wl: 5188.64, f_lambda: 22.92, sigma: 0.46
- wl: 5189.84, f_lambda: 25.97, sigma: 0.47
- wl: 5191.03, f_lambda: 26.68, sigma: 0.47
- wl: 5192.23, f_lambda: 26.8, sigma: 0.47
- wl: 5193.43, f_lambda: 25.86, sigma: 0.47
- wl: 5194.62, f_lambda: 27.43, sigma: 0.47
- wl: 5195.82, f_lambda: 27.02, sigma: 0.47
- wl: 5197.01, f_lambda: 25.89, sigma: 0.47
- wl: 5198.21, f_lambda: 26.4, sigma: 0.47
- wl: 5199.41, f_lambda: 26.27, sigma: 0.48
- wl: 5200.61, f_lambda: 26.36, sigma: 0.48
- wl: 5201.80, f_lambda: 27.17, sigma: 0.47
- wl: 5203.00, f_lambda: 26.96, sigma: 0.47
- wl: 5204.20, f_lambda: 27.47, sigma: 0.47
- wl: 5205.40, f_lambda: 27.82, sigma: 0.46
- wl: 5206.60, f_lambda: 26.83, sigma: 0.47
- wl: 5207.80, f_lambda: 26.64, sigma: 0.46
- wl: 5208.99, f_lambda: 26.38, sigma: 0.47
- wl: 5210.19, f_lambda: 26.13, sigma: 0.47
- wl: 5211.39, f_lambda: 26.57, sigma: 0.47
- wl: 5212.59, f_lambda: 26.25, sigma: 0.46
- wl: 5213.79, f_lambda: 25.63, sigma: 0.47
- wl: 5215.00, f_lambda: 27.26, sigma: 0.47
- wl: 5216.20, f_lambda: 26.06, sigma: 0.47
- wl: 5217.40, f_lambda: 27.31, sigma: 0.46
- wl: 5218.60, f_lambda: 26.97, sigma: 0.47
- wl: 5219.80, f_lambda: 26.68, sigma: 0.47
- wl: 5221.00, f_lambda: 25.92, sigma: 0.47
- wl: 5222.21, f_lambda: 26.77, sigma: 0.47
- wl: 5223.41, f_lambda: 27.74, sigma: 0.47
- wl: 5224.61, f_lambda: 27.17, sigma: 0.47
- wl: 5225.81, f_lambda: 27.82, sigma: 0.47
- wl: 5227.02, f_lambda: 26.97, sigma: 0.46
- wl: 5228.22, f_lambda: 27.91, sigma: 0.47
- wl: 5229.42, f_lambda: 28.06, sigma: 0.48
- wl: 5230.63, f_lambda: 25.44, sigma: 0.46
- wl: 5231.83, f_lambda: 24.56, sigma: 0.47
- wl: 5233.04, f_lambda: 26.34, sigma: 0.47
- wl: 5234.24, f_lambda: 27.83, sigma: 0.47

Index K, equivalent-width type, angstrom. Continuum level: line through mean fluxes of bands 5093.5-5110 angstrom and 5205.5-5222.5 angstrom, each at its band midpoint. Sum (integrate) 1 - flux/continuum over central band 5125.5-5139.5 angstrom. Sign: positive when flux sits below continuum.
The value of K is 0.1 angstrom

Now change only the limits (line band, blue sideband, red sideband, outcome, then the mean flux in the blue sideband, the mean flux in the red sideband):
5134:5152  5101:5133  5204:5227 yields 0.10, 27.7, 26.8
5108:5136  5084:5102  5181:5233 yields -0.05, 27.9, 26.7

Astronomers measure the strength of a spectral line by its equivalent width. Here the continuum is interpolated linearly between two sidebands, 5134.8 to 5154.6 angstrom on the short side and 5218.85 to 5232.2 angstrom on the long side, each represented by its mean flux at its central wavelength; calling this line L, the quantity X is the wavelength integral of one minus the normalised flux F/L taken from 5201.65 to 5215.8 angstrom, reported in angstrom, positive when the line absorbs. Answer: 0.1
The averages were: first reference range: 27.2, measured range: 26.7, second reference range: 26.9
